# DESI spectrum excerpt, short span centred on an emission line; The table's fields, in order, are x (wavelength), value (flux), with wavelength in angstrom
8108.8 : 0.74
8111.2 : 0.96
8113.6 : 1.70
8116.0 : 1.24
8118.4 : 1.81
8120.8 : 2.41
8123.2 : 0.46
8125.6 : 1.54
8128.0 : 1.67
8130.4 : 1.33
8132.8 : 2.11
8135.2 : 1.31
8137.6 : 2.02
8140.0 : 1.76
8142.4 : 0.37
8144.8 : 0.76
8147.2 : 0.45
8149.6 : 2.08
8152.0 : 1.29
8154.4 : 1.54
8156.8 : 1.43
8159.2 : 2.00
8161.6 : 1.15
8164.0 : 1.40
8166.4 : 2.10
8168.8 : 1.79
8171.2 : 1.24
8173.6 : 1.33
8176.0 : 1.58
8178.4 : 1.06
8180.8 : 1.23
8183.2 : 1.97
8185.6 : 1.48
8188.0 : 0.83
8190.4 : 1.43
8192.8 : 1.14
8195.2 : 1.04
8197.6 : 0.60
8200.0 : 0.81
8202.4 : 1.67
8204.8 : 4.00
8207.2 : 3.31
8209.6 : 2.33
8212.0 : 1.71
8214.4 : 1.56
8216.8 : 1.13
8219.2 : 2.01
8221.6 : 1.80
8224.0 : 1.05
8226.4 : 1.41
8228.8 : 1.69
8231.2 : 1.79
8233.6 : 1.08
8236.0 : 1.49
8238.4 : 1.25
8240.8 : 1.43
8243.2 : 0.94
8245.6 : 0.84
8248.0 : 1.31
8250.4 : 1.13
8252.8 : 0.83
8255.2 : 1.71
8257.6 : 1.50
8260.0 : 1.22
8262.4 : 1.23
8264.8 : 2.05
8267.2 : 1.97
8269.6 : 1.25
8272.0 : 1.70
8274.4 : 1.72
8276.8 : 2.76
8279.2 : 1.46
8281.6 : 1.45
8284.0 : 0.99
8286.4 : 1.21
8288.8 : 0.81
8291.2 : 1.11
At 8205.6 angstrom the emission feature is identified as Hgamma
